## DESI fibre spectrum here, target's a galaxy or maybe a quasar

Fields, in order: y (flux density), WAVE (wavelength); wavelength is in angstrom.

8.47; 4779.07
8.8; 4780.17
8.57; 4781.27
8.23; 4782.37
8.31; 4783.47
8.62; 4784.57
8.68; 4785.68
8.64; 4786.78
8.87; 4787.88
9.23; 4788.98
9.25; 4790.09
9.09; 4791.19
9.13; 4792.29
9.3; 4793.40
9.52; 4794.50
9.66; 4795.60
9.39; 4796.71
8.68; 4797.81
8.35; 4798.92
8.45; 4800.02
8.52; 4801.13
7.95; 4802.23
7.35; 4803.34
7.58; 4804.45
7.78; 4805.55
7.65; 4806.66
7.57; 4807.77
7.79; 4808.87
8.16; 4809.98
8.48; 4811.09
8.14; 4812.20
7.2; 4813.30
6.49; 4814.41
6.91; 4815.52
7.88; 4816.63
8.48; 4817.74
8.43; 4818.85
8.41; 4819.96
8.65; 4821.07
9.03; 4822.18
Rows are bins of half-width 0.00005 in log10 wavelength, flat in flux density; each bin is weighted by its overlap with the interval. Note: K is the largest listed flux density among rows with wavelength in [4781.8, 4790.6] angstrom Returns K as 9.25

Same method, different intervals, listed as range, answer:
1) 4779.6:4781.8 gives 8.8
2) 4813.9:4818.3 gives 8.48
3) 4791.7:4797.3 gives 9.66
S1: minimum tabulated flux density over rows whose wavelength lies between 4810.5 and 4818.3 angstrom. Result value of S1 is 6.49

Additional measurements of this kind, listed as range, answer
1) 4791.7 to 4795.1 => 9.13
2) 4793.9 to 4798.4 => 8.68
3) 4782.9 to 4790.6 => 8.31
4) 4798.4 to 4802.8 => 7.95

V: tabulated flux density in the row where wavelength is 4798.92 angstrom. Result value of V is 8.35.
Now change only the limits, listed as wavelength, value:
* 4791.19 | 9.09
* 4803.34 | 7.35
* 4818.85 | 8.43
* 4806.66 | 7.65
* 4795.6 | 9.66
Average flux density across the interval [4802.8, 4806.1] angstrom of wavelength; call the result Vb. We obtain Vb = 7.58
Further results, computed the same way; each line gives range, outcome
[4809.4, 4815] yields 7.69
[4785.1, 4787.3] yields 8.64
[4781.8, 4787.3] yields 8.49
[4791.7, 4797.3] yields 9.4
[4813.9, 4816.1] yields 6.71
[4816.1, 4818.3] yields 8.18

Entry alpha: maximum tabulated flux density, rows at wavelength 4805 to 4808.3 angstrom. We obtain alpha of 7.78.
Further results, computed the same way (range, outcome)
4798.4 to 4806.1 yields 8.52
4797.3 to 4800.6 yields 8.68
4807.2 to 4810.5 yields 8.16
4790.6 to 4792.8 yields 9.13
